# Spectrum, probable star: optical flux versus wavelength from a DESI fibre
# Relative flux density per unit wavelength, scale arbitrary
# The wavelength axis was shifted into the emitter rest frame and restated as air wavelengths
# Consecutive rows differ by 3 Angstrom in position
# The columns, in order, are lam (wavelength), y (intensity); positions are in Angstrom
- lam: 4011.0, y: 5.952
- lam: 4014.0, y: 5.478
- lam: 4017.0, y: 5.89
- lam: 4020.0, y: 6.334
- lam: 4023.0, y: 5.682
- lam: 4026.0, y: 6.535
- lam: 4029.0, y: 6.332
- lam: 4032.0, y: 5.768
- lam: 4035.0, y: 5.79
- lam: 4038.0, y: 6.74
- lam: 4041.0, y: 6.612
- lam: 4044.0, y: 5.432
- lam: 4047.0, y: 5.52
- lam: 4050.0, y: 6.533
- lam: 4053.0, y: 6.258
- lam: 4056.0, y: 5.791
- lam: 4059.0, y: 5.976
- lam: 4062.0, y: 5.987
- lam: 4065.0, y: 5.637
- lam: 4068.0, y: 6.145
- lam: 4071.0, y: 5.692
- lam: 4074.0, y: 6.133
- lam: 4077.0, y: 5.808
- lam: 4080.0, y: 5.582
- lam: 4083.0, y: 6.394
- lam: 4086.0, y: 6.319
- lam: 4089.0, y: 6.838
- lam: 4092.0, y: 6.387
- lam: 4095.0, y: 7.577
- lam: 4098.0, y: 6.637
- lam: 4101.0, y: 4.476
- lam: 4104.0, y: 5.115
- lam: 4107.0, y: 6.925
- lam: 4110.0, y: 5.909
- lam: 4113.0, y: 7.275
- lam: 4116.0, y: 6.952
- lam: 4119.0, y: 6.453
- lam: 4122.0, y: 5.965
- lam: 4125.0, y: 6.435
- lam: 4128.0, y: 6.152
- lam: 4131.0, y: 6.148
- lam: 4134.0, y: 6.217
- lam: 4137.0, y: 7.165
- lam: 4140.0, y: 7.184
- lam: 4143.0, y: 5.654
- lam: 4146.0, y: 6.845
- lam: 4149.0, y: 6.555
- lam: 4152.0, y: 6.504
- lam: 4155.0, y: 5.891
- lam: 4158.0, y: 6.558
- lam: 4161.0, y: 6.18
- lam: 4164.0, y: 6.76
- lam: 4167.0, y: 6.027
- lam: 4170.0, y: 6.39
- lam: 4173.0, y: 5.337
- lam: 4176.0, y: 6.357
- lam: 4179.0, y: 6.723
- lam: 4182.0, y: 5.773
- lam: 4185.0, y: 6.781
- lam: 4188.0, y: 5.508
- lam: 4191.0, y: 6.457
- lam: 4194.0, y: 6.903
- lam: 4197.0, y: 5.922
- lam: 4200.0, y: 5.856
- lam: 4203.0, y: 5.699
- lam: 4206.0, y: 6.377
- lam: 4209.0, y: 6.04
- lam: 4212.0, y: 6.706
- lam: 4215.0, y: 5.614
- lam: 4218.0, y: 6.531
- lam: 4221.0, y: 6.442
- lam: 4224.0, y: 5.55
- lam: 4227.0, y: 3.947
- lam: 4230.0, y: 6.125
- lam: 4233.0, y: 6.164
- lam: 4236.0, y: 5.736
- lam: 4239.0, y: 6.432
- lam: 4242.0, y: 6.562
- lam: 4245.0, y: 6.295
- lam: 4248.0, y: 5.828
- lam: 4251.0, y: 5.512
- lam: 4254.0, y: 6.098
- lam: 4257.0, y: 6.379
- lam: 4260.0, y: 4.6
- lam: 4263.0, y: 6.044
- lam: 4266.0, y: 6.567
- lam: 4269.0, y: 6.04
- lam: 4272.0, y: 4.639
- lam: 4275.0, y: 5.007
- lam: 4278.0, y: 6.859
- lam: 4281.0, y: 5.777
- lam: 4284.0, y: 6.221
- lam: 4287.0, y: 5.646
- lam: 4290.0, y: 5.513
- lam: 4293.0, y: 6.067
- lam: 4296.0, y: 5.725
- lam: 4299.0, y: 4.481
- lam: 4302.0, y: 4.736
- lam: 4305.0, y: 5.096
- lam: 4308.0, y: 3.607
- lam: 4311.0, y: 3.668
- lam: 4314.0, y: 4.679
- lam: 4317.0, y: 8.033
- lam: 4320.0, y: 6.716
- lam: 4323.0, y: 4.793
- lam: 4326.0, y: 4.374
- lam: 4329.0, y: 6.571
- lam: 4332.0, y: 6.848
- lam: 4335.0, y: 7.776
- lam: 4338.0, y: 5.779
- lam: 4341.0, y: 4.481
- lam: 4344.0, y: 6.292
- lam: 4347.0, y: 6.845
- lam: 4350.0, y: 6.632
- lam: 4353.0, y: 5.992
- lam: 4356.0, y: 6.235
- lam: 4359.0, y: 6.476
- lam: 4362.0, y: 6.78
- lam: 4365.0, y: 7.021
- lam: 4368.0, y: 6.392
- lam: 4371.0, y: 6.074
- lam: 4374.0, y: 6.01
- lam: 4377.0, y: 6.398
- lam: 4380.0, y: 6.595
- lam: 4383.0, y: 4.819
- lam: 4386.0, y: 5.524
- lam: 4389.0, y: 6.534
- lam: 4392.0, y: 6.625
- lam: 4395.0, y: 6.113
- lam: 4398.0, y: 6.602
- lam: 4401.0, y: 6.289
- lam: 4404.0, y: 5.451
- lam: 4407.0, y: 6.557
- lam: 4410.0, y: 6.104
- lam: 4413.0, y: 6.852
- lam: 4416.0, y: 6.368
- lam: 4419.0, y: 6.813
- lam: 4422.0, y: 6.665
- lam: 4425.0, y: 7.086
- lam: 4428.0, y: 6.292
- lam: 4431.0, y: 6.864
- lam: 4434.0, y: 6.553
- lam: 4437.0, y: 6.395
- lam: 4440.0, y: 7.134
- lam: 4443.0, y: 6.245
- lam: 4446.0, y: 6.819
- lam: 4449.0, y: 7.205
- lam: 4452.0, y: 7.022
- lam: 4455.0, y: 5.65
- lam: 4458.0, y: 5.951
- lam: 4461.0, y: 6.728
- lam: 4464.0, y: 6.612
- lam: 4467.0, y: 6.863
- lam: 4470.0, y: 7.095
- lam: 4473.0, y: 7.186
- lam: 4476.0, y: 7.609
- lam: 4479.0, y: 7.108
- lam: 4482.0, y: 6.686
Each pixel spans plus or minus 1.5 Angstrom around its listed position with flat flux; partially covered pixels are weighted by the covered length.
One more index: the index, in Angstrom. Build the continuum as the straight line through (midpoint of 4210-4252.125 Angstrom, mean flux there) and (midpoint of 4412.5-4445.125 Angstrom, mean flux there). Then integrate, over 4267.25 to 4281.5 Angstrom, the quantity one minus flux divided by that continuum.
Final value 1.0 Angstrom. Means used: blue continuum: 5.97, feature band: 5.67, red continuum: 6.66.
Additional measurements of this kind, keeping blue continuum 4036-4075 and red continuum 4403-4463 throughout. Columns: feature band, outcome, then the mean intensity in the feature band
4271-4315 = 8.0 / 5.19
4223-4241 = 1.7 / 5.69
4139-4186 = -1.2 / 6.33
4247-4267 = 1.5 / 5.84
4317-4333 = 0.9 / 6.03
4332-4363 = 0.4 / 6.35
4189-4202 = 0.0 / 6.23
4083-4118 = -1.8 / 6.4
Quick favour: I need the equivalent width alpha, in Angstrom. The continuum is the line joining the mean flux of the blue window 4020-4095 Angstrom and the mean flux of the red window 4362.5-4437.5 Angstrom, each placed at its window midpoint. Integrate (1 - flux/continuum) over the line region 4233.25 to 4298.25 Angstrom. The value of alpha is 4.08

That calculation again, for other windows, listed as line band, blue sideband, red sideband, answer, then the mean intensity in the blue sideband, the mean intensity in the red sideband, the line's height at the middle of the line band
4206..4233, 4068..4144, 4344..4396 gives 1.6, 6.3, 6.3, 6.3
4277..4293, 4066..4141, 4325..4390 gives 0.7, 6.31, 6.21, 6.24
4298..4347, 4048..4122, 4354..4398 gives 5.5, 6.19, 6.27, 6.25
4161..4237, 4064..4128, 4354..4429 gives 2.3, 6.22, 6.34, 6.27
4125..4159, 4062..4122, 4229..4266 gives -1.6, 6.21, 6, 6.14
